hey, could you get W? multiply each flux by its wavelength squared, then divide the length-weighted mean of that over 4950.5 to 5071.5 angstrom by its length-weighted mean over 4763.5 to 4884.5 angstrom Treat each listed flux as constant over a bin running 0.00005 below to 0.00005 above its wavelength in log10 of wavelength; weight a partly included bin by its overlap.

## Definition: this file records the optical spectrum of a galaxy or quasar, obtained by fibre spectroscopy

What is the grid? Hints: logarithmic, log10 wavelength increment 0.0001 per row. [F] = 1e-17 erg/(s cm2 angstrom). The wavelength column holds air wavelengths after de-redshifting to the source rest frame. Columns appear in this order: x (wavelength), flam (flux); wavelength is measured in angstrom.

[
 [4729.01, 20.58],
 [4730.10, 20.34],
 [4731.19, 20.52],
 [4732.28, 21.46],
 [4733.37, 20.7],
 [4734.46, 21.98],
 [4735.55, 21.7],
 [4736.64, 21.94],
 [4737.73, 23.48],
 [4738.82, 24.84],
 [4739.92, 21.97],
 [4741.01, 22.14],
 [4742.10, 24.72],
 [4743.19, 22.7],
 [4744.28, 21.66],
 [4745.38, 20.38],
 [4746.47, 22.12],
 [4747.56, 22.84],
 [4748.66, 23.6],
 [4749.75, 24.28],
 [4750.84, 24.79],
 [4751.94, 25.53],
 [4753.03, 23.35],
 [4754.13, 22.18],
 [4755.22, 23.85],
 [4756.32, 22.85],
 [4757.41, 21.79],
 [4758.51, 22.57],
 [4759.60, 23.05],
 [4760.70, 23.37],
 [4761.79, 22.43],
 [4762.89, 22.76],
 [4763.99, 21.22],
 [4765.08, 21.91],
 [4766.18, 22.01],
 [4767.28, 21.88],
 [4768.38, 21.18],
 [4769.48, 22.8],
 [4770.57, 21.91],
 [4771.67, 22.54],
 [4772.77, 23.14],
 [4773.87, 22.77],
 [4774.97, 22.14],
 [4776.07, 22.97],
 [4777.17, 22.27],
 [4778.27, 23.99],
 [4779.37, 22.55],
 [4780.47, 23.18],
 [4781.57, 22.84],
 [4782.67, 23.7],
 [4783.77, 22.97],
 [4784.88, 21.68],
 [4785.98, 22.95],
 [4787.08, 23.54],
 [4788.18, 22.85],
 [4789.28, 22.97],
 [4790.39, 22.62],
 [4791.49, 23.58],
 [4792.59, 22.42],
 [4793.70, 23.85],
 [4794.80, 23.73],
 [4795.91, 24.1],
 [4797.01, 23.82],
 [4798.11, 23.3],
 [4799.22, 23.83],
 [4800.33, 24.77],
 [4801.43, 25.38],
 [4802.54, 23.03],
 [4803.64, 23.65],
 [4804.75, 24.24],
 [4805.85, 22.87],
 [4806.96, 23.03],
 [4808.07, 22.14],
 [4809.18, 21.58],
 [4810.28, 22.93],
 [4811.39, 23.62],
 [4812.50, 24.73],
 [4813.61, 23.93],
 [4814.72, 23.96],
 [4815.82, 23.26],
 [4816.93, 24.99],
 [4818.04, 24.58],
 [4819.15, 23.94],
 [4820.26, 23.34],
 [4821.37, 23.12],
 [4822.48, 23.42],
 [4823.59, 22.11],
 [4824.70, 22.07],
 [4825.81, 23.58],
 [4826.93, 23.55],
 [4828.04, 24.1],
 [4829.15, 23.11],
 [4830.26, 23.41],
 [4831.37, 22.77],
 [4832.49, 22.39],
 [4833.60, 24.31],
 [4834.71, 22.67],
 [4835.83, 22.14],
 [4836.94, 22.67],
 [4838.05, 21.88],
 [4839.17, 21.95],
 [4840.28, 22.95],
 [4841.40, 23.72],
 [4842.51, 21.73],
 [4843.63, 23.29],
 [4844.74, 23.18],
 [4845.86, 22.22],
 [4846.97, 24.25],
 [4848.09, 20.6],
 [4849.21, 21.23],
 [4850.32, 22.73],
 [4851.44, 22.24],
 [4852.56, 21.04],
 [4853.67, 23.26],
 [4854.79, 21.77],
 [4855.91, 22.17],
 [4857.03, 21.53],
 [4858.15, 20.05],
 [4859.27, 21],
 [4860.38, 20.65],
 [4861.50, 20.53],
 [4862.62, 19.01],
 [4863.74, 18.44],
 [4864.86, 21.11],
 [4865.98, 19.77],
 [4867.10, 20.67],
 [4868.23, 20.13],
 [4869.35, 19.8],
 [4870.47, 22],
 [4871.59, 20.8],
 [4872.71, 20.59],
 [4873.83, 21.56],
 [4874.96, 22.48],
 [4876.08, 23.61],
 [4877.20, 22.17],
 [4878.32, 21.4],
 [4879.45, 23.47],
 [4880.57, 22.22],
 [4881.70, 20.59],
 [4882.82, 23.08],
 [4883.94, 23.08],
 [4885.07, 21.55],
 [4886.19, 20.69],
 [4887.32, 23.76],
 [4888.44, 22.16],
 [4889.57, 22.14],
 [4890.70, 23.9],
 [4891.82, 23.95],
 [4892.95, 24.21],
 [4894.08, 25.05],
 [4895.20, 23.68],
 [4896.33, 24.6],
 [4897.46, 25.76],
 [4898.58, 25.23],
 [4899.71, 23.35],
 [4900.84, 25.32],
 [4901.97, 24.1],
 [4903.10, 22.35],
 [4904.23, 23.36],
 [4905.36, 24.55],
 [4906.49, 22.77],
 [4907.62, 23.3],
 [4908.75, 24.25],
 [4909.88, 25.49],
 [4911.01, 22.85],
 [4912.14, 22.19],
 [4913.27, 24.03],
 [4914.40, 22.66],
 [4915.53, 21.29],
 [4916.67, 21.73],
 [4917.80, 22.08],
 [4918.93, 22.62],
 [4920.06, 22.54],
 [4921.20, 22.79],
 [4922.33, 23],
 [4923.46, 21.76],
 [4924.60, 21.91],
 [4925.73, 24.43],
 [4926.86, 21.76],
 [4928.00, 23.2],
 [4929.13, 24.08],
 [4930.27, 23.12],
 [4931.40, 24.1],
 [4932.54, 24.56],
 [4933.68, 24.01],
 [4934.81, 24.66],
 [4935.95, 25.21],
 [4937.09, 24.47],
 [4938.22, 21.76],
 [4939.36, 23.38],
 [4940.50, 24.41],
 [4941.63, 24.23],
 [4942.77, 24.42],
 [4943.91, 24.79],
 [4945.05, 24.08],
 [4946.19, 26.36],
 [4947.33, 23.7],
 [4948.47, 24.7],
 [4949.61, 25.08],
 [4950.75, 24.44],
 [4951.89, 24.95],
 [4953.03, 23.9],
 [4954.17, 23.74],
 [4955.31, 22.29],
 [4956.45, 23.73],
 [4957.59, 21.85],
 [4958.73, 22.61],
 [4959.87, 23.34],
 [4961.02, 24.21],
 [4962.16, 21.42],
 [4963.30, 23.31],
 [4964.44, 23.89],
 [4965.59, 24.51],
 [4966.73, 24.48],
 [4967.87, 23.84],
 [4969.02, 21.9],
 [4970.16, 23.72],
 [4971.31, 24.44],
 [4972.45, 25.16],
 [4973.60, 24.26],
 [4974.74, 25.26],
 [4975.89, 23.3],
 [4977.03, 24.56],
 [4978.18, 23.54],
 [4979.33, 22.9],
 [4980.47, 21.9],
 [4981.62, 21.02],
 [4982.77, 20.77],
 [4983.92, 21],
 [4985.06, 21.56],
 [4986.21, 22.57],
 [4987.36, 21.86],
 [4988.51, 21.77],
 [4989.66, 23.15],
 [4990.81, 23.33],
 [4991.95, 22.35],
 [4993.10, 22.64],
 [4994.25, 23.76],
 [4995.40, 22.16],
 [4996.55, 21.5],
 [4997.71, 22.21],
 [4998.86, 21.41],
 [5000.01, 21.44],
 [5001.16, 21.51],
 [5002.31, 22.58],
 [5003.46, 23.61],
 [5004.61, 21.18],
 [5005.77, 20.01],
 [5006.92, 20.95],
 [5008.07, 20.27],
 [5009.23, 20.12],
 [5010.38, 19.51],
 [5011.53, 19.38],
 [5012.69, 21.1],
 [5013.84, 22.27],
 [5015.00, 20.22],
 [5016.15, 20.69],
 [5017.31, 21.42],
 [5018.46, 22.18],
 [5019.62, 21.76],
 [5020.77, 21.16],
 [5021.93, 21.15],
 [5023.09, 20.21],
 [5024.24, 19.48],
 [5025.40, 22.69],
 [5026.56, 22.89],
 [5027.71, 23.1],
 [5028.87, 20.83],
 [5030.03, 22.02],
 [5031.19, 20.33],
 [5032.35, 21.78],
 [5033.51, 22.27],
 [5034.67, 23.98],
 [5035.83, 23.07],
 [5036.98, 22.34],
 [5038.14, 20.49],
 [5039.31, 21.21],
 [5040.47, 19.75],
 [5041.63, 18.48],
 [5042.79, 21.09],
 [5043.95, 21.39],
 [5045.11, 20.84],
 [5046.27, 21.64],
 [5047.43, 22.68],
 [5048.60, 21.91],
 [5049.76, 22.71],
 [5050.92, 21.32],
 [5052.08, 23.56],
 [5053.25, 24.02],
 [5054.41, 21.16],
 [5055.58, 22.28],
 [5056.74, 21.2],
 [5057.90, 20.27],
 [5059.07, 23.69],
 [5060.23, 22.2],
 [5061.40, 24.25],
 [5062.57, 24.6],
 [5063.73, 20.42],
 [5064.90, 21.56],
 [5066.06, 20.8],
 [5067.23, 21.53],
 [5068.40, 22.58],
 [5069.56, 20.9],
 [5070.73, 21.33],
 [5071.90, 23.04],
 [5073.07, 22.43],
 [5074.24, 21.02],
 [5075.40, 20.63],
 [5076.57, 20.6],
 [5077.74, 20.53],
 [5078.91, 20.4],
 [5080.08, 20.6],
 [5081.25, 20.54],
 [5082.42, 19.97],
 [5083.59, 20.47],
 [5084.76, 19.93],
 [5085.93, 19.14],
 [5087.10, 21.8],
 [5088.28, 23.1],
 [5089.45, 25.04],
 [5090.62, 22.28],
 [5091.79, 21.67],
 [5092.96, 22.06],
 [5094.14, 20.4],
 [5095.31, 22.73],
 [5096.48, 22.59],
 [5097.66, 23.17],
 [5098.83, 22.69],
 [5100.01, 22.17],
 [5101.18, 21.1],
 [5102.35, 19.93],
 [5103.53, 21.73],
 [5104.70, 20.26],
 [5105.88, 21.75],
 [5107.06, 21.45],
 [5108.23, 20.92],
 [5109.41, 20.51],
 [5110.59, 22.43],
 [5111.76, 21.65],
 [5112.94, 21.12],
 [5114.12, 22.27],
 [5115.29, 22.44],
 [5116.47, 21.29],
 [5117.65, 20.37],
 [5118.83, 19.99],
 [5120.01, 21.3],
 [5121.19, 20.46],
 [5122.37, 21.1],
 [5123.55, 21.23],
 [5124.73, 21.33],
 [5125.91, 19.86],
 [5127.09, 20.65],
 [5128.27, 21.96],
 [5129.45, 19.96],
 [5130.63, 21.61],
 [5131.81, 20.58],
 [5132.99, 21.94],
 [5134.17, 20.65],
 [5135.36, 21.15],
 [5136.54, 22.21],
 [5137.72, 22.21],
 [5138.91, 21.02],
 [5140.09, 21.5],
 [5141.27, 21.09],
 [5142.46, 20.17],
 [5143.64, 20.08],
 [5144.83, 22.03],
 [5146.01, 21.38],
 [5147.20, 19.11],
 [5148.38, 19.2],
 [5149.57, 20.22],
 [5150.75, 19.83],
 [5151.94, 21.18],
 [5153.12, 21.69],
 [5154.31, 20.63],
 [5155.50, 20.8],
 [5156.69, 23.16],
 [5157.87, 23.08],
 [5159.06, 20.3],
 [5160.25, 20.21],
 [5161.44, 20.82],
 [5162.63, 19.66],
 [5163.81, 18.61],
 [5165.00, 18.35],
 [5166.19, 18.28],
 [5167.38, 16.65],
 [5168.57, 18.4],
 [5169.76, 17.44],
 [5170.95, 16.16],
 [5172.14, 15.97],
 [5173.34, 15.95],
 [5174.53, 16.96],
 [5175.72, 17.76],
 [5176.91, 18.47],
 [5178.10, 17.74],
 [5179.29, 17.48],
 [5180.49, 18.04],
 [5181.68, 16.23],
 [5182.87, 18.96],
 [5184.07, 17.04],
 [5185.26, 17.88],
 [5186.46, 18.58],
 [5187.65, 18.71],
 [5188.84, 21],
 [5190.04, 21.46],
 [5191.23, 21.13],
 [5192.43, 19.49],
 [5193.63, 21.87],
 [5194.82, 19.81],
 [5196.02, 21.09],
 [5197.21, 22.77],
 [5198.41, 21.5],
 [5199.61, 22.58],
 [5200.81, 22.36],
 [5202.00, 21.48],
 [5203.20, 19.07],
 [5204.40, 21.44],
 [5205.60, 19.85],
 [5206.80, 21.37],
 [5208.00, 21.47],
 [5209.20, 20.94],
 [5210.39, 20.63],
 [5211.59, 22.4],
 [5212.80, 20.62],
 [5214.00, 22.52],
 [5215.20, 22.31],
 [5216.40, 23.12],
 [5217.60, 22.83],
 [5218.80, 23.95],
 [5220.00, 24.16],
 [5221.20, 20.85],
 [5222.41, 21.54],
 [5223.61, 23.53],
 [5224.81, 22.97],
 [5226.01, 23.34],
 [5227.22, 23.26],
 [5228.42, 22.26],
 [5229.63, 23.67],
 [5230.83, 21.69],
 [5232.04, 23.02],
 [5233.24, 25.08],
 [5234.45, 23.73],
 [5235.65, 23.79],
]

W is 1.1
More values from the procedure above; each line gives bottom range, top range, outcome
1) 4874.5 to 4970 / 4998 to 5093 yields 0.96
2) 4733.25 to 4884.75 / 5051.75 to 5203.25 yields 1.04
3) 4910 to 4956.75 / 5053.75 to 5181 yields 0.95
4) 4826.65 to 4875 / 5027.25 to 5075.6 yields 1.08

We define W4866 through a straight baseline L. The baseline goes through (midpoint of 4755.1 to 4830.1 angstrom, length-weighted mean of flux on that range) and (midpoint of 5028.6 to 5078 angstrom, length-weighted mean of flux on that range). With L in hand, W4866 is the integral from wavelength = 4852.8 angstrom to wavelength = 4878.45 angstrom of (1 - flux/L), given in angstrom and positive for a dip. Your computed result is 1.9 angstrom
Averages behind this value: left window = 23.1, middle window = 21.1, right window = 21.8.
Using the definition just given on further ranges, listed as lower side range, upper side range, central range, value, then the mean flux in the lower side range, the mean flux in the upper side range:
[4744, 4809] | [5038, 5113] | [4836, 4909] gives 0.6 angstrom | 23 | 21.6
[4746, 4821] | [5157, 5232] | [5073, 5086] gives 0.4 angstrom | 23.2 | 20.4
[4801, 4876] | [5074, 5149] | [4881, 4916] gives -2.0 angstrom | 22.4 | 21.2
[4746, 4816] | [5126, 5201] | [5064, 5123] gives -2.6 angstrom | 23.1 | 19.9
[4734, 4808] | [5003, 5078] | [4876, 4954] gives -4.5 angstrom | 23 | 21.5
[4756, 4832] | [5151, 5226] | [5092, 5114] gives -0.8 angstrom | 23.1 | 20.2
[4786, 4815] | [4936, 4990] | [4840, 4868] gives 2.3 angstrom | 23.5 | 23.5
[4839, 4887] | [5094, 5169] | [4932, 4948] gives -2.1 angstrom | 21.6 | 20.9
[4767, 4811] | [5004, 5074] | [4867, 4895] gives 0.3 angstrom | 23.1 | 21.6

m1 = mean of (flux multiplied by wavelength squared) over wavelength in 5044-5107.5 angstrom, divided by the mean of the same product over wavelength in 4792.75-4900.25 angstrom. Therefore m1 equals 1.05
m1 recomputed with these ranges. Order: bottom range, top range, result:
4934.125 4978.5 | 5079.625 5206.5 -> 0.92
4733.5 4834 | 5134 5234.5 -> 1.05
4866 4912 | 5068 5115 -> 1.02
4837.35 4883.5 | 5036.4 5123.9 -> 1.09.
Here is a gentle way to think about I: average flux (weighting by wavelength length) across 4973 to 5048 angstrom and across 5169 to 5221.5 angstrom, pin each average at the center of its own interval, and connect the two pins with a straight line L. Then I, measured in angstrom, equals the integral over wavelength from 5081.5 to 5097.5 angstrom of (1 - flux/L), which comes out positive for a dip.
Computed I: -0.5 angstrom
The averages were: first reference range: 21.8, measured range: 21.6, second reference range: 20.1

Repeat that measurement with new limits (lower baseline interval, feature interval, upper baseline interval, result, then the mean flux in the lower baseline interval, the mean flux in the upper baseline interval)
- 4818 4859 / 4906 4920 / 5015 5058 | -0.4 angstrom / 22.6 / 21.6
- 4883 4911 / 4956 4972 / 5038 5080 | -0.4 angstrom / 23.7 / 21.6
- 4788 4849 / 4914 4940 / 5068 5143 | -0.7 angstrom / 23.2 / 21.3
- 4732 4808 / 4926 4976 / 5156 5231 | -4.7 angstrom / 22.9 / 20.4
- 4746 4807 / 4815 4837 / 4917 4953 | 0.0 angstrom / 23.1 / 23.8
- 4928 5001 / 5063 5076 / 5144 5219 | 0.1 angstrom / 23.4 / 20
